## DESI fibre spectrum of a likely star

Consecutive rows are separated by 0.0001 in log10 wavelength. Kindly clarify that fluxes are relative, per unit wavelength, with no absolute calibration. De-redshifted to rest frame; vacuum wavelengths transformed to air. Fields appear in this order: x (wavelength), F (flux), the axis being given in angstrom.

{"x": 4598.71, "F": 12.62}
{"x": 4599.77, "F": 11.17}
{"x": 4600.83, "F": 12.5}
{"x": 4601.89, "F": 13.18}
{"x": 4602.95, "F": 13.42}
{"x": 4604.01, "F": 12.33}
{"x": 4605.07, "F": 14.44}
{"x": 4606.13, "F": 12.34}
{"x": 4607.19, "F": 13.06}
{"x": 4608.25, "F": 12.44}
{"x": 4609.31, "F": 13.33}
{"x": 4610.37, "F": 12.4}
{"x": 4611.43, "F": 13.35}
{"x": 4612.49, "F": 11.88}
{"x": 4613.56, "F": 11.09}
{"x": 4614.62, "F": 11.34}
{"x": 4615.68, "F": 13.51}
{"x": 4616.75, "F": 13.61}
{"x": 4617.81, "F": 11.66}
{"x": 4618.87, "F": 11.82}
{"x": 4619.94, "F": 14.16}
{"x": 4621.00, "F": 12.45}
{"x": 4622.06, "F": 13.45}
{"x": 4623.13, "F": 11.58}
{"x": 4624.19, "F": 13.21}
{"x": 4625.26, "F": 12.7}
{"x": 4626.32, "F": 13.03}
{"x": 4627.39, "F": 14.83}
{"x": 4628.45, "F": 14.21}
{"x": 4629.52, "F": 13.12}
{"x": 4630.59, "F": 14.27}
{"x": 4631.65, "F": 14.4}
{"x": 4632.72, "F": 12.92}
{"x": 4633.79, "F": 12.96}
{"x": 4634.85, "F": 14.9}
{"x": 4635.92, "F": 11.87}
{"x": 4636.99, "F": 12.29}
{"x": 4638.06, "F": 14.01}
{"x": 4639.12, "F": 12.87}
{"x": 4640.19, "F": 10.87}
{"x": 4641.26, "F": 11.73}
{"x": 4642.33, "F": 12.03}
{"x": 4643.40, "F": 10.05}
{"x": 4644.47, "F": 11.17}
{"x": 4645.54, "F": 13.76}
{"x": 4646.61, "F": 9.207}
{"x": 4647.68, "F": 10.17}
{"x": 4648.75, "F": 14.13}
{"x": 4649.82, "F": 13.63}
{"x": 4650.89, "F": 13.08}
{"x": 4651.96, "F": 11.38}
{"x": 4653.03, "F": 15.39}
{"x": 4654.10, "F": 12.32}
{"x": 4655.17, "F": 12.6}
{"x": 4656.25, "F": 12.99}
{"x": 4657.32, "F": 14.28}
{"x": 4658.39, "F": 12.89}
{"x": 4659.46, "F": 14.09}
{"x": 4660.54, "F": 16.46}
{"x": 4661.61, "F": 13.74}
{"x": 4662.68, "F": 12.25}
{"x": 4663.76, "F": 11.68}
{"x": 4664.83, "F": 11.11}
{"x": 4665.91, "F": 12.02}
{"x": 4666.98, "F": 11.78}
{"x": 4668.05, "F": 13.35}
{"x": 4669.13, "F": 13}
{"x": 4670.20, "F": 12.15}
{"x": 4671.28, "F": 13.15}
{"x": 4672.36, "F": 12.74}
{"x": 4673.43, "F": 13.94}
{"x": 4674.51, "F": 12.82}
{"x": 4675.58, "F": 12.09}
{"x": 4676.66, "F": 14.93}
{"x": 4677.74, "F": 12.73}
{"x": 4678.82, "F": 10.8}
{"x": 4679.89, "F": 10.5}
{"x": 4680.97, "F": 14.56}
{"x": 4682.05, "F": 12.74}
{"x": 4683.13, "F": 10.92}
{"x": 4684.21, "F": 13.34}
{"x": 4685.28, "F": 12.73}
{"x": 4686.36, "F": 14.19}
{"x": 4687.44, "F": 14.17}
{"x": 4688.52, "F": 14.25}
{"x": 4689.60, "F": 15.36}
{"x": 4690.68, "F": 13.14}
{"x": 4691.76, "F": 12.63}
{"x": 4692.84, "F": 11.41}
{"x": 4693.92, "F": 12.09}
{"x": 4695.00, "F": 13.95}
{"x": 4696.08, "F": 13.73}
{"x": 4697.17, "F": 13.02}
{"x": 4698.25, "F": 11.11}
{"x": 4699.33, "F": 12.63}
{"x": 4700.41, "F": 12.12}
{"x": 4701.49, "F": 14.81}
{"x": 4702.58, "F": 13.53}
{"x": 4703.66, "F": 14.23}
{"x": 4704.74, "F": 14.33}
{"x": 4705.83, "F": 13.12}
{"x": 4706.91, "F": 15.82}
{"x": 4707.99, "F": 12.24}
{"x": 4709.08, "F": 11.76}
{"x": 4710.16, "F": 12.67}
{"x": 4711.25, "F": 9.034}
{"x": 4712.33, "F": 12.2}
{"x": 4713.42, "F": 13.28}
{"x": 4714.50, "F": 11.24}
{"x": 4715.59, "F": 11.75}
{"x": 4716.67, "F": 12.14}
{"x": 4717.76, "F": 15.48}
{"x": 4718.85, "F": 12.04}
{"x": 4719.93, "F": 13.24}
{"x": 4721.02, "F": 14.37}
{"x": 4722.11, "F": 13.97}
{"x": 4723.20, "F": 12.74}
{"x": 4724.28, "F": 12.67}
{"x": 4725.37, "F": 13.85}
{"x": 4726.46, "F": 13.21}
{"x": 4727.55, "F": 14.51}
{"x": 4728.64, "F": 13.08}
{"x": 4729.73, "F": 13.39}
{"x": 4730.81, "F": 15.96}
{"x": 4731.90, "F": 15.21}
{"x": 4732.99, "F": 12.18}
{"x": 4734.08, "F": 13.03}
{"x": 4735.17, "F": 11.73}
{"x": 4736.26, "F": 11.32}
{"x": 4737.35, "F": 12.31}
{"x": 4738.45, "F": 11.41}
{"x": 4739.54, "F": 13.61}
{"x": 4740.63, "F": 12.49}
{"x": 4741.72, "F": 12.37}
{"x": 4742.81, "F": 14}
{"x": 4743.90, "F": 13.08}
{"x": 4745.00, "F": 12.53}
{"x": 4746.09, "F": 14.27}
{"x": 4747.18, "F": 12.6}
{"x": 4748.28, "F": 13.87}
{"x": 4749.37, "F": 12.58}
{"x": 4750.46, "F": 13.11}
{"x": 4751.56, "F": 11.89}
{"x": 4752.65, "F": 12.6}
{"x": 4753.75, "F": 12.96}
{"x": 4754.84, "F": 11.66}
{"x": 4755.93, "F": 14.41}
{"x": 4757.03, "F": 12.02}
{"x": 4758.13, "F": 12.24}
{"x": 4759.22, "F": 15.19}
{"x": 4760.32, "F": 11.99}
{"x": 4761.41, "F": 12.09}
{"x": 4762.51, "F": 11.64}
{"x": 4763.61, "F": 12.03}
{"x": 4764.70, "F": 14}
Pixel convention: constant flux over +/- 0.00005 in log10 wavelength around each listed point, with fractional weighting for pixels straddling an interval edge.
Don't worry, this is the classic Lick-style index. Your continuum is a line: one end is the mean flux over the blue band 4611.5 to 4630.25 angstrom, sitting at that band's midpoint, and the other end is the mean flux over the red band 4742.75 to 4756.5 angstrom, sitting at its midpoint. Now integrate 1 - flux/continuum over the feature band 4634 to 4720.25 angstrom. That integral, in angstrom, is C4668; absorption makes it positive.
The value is 0.7 angstrom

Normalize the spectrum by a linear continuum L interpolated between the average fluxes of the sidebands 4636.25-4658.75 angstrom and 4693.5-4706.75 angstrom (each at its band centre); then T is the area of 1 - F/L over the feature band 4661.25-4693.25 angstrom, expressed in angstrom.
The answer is 0.3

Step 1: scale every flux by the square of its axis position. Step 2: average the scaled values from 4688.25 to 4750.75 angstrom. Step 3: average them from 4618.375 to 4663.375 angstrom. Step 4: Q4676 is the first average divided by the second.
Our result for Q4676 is 1.04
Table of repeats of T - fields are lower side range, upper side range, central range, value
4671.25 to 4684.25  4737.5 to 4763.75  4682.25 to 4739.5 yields -1.5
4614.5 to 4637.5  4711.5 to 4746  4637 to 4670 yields 1.3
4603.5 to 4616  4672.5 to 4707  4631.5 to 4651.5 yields 0.7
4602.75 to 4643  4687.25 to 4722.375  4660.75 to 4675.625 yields 0.4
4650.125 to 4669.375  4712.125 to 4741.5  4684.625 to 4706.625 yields -0.5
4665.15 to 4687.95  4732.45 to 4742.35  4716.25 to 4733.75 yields -1.8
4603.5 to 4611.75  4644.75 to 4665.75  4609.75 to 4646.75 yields 0.7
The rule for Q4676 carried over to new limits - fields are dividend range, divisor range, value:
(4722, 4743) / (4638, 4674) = 1.07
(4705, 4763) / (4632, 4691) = 1.04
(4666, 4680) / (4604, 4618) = 1.03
